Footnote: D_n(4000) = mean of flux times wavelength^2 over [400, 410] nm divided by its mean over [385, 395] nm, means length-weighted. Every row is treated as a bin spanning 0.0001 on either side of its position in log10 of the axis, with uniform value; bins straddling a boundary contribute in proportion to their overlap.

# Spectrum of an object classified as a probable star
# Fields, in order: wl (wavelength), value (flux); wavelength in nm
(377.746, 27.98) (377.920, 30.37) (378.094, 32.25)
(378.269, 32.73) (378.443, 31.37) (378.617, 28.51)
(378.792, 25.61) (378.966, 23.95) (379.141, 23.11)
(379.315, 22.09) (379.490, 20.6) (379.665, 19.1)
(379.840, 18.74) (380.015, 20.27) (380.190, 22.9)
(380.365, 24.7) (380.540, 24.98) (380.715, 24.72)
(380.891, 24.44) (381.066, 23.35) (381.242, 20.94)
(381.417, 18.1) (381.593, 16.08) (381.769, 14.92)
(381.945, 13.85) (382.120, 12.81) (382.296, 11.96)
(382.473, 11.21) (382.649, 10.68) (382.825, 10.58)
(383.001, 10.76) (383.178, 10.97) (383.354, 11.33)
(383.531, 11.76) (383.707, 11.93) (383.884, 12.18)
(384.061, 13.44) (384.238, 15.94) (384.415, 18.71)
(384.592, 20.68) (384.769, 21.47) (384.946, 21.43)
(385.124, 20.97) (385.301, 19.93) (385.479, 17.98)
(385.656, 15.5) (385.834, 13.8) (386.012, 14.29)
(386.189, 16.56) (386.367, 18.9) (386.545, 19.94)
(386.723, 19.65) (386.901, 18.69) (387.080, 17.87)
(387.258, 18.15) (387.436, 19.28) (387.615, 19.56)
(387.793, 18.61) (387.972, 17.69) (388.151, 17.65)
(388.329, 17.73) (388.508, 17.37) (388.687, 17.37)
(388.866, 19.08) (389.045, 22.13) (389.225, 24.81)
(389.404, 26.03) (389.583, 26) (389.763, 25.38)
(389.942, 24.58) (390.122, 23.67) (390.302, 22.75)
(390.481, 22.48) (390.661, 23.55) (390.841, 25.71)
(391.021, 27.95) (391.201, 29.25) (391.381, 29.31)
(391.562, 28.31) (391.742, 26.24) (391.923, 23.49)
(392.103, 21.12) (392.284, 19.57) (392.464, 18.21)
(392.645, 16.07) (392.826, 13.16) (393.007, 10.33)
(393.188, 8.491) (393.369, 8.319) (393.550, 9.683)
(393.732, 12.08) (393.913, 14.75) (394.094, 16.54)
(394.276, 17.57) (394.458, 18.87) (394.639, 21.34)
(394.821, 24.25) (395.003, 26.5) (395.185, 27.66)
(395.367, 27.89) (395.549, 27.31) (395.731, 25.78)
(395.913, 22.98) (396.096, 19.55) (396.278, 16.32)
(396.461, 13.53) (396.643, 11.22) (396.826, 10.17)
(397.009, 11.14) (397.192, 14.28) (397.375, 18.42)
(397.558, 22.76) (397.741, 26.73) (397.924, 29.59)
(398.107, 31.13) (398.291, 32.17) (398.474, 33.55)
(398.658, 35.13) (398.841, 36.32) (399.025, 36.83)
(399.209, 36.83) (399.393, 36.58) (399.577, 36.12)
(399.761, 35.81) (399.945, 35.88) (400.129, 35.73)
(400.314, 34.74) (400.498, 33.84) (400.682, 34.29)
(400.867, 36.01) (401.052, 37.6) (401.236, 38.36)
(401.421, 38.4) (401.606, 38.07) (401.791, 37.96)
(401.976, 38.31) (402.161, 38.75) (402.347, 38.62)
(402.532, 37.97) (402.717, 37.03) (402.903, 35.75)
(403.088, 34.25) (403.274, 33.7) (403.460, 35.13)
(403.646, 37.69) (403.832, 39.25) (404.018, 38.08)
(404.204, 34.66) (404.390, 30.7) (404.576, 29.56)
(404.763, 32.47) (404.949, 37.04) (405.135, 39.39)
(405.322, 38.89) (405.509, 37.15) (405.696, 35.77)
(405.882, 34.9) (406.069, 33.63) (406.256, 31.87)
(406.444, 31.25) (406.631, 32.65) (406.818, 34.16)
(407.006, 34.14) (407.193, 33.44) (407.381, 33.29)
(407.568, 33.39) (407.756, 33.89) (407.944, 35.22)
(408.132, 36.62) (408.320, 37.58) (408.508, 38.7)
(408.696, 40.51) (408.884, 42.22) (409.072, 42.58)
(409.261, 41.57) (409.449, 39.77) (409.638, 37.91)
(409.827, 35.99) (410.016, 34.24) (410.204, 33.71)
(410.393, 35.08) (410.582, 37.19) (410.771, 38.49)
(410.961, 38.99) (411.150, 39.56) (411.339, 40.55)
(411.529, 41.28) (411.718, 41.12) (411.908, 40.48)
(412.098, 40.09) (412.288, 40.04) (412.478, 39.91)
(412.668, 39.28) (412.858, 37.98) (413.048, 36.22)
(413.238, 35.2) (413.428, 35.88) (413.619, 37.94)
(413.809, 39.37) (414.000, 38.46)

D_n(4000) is 1.99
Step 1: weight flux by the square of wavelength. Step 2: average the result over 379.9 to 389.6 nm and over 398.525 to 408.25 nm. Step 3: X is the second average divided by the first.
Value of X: 2.20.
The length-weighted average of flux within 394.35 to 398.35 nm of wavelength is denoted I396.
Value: 21.7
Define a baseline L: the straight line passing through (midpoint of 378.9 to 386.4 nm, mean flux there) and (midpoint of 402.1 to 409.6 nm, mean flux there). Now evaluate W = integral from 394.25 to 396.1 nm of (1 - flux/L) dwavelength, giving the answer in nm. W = 0.24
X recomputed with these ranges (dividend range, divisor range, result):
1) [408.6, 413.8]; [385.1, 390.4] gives 2.20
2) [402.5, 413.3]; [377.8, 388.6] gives 2.20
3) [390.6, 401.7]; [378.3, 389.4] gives 1.45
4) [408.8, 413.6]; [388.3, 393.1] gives 1.91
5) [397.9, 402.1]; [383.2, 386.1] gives 2.38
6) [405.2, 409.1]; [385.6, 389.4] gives 2.13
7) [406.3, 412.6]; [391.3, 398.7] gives 1.97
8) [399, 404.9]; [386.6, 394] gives 1.91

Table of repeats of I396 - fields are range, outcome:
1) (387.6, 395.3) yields 20.5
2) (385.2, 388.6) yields 17.9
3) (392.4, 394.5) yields 13.5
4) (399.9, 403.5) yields 36.5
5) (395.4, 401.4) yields 28.5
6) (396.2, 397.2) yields 12.6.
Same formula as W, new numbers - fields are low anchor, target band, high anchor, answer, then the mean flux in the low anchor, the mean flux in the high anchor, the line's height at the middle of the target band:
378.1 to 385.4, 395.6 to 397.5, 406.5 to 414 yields 0.791 nm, 19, 37.6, 28.6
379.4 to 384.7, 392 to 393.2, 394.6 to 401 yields 0.406 nm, 16.8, 27.5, 24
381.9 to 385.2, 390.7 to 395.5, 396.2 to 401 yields 0.601 nm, 14.3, 28.4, 23.3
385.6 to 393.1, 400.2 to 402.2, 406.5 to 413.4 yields -0.426 nm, 20.7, 37.5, 30.4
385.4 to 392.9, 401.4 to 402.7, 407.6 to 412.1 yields -0.264 nm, 20.9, 38.4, 31.8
